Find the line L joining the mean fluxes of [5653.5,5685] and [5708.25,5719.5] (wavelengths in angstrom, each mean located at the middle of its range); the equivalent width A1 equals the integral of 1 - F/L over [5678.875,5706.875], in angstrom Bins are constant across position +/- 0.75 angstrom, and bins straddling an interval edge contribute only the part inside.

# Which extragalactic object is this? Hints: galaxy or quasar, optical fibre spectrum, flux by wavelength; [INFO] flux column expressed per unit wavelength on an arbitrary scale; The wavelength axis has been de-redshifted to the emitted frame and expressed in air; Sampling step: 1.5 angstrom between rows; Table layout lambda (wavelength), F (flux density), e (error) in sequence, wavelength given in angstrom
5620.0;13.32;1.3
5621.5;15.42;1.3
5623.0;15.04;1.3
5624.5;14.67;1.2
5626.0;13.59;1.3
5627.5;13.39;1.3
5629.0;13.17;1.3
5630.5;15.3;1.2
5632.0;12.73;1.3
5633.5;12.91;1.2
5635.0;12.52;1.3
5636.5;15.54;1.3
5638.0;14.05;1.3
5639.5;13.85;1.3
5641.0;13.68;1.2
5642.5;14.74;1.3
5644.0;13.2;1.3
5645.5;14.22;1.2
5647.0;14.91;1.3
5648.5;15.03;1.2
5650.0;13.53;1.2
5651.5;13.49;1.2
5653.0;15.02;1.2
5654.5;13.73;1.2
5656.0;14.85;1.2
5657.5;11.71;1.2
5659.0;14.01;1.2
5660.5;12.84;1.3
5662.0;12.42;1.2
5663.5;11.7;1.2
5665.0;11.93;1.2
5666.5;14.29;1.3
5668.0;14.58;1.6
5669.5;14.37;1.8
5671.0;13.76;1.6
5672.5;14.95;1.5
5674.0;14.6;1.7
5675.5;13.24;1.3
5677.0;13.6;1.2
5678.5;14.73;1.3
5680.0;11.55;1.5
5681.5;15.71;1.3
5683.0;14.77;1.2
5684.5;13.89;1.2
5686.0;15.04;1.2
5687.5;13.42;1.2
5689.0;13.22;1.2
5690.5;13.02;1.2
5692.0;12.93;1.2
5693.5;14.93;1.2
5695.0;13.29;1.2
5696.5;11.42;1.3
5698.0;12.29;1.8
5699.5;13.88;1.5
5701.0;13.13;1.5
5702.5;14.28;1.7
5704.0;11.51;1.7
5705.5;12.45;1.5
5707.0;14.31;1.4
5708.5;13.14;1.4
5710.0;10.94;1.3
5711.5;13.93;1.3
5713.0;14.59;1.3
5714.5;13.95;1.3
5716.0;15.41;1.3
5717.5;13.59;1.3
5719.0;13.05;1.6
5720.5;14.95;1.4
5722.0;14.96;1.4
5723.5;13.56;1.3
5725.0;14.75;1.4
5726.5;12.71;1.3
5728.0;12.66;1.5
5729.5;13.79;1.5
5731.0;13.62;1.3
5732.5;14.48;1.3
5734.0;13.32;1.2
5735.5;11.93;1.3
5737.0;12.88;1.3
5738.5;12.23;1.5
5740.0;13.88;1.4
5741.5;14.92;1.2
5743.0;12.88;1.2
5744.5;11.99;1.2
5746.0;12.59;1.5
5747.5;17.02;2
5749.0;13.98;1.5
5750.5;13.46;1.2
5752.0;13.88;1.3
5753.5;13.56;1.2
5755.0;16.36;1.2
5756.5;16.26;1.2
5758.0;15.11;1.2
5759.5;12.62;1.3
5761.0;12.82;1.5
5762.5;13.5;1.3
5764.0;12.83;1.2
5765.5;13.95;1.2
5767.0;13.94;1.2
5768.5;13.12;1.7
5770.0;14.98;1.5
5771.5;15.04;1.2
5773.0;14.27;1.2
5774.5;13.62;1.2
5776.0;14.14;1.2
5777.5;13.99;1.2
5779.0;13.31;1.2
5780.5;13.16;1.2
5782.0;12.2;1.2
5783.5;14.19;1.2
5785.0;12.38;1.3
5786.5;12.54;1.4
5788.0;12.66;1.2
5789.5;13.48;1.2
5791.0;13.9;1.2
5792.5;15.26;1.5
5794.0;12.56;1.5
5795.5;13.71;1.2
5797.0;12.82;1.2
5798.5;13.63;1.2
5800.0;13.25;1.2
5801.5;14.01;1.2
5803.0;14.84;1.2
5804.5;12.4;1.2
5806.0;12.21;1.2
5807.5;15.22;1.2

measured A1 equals 0.5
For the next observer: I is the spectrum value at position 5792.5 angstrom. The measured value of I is 15.26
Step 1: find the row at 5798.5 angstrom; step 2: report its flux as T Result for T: 13.63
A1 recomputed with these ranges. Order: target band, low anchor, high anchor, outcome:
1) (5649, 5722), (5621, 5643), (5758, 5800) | 1.3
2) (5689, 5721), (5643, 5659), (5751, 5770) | 1.5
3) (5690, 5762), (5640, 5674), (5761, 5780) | 1.1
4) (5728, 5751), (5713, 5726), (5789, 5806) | 0.9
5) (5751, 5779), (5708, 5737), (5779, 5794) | -1.4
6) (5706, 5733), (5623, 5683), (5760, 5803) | -0.2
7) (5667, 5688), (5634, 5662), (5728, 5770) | -0.5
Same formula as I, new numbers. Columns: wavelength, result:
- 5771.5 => 15.04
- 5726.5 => 12.71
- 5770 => 14.98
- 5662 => 12.42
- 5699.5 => 13.88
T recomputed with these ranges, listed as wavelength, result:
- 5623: 15.04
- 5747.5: 17.02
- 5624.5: 14.67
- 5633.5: 12.91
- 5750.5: 13.46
